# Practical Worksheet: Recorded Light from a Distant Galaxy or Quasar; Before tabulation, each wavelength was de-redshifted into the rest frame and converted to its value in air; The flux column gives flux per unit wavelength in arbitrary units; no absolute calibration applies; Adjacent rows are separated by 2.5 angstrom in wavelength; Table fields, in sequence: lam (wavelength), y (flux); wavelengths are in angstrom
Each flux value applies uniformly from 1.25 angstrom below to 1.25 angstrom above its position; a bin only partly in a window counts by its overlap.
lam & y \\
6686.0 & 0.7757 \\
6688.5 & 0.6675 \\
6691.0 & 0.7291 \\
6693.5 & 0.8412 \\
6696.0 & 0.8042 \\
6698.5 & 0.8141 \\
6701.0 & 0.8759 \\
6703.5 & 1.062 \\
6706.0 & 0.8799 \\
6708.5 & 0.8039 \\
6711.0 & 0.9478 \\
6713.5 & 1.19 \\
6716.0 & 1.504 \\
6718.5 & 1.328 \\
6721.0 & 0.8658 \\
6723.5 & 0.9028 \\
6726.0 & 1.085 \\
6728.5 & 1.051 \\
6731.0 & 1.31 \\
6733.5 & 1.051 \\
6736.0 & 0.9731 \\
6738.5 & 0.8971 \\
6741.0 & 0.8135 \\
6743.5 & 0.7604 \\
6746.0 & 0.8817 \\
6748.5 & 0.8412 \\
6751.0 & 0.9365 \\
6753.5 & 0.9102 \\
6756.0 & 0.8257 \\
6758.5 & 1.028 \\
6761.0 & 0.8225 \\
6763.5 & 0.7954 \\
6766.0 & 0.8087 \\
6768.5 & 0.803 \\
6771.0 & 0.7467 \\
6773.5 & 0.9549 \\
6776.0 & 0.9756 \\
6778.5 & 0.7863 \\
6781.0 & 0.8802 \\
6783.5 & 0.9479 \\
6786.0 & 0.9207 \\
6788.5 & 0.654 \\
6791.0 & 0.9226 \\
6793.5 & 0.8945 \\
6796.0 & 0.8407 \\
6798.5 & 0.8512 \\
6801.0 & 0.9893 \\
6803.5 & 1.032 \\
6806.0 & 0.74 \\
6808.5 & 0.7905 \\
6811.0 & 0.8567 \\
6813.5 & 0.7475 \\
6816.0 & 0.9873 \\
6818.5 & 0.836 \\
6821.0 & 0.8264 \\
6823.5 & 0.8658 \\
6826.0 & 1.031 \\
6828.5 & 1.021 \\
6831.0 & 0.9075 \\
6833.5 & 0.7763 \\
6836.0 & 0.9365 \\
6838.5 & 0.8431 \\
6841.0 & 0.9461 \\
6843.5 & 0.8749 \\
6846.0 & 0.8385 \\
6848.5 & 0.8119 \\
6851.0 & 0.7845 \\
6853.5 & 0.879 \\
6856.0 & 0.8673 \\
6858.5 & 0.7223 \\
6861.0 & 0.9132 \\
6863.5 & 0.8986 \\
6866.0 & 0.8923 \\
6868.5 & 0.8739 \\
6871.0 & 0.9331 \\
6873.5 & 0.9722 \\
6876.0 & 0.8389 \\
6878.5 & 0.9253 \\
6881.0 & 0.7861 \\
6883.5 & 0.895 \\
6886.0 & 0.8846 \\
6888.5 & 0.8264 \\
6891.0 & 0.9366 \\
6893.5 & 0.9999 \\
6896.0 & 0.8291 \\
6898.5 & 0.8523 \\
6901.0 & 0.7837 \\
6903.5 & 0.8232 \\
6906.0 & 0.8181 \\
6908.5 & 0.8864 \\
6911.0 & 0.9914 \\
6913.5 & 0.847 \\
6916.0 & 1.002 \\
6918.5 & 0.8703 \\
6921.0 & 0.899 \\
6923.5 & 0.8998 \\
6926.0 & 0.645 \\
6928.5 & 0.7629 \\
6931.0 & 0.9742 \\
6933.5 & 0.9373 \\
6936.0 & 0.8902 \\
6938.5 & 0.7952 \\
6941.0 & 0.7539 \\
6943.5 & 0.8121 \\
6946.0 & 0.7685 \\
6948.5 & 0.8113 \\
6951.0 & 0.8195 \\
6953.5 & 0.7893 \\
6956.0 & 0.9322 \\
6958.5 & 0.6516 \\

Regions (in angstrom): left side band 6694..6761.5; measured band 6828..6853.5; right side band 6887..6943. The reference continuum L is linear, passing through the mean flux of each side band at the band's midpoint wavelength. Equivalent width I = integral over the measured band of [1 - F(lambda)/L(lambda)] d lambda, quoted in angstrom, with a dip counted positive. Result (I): 1.0 angstrom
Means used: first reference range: 0.969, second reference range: 0.864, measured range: 0.87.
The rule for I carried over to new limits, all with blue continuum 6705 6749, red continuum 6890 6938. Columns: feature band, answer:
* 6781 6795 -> 1.40 angstrom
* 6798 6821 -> 1.97 angstrom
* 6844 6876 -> 1.69 angstrom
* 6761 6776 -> 2.20 angstrom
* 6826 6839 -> 0.28 angstrom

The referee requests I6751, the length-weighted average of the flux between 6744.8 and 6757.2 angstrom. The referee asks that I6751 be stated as 0.879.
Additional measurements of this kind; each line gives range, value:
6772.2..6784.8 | 0.908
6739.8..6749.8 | 0.825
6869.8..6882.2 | 0.891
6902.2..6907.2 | 0.82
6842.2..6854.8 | 0.838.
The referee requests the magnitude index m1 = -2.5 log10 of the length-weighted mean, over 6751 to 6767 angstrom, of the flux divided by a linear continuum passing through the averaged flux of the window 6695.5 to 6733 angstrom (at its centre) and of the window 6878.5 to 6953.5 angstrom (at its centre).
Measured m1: 0.14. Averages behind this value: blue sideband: 1.03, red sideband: 0.855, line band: 0.872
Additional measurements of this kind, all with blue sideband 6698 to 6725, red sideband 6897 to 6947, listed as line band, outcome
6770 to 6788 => 0.103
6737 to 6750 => 0.181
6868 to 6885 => -0.002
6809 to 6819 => 0.103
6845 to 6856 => 0.095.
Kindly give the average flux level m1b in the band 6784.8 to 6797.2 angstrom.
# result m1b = 0.846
